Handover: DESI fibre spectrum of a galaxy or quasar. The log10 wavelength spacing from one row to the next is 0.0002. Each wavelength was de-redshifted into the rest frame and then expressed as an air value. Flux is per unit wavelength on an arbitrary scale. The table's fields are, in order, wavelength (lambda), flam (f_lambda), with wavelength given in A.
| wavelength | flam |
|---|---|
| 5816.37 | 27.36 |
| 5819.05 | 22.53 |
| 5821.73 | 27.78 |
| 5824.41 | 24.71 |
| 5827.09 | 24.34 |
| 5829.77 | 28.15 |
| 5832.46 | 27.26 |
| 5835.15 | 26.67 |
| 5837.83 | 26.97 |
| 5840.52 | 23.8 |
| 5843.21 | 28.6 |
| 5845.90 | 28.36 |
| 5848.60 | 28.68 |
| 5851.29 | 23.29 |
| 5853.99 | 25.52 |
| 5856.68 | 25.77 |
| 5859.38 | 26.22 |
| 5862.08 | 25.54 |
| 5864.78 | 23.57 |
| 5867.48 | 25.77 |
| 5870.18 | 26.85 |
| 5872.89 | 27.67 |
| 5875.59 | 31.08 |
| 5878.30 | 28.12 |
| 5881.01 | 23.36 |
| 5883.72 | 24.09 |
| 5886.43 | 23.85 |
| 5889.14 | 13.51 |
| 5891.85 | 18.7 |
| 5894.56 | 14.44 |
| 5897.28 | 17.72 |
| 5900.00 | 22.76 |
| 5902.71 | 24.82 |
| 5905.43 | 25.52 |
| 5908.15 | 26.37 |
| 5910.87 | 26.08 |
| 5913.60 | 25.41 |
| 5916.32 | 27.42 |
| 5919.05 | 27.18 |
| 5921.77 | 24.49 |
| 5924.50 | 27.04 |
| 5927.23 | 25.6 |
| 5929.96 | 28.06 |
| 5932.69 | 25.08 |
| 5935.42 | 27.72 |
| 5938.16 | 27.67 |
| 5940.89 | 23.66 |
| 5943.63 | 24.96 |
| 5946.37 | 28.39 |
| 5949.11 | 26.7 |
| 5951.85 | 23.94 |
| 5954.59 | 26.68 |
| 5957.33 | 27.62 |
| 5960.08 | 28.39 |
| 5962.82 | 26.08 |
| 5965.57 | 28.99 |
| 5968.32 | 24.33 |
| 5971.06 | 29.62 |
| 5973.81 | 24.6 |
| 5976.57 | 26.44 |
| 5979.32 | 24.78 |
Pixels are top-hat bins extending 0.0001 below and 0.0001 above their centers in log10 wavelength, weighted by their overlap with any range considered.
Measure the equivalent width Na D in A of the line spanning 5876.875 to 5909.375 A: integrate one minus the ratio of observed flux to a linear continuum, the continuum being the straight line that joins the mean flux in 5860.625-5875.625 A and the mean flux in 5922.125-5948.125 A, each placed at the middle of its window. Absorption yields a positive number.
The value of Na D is 5.47 A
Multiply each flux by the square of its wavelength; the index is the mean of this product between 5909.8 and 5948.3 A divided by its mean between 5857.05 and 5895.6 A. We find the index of 1.1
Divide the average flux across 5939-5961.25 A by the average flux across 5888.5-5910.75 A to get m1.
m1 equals 1.25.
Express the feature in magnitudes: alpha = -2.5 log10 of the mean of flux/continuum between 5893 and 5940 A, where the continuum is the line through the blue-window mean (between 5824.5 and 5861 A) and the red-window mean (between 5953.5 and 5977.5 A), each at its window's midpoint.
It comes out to 0.079 mag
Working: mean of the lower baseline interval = 26.4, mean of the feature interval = 24.9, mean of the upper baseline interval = 27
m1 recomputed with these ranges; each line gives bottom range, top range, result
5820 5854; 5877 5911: 0.84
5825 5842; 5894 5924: 0.92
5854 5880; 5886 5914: 0.81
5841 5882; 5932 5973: 1.00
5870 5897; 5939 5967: 1.17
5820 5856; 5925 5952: 1.00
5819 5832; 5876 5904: 0.83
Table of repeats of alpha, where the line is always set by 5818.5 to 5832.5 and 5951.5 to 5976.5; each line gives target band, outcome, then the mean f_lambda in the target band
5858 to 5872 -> 0.02 mag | 25.6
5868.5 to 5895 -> 0.12 mag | 23.5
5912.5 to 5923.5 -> 0.01 mag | 26.2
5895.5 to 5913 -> 0.12 mag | 23.7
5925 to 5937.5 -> -0.01 mag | 26.7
